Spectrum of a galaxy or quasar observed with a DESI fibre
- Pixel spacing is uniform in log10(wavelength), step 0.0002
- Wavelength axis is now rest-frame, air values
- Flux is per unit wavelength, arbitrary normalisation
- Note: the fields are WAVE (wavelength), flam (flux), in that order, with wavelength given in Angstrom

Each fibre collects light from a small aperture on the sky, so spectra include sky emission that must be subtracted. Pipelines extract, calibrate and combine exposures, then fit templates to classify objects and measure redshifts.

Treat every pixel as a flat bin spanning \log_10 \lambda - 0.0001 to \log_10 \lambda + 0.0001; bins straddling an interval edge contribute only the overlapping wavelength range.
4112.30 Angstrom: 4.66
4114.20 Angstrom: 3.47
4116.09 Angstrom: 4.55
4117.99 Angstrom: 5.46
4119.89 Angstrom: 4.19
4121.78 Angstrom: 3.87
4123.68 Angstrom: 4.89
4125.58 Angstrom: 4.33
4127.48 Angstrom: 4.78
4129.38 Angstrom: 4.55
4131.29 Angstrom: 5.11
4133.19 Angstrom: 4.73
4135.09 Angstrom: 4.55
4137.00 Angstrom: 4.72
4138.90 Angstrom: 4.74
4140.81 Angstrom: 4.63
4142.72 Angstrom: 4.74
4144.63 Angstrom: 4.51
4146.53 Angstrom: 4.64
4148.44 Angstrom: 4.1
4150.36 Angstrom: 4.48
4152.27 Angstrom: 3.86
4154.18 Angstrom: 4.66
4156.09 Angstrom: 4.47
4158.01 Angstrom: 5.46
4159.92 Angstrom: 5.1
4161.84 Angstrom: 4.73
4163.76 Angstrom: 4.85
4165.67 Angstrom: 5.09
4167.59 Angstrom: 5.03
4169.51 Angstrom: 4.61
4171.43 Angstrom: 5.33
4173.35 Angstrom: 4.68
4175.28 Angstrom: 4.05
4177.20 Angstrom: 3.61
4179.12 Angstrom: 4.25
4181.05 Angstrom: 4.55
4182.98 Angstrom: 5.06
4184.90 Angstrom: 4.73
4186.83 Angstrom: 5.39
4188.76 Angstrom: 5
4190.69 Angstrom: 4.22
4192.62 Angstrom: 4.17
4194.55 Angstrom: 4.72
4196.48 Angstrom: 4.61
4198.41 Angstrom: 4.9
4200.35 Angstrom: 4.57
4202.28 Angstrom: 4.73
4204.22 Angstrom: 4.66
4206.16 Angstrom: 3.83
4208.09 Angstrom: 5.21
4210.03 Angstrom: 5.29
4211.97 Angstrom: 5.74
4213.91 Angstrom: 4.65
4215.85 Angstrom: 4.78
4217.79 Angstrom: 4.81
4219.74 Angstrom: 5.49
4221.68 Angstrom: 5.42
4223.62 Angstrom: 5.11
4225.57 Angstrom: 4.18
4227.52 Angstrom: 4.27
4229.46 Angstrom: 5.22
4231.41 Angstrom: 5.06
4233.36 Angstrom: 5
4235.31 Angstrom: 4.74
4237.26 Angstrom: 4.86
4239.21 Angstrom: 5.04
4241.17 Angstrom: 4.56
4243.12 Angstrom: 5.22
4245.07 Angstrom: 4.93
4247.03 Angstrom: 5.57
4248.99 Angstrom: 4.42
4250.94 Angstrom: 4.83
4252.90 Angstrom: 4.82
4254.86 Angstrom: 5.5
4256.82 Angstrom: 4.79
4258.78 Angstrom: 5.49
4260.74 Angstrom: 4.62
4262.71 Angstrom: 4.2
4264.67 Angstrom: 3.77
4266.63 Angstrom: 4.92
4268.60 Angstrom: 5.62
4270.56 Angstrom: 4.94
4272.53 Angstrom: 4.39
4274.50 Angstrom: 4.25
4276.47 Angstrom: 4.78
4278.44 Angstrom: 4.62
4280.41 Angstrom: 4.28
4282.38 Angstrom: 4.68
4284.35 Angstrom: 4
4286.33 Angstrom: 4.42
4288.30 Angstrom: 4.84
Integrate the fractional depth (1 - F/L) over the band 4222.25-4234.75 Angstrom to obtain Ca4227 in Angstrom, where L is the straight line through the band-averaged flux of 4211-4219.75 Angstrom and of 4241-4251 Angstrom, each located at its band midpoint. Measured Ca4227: 0.5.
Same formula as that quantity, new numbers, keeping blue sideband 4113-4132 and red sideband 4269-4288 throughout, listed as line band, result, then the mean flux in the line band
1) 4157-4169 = -1.35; 5.02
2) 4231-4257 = -2.45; 4.96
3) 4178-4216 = -1.90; 4.75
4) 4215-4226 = -1.17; 5.01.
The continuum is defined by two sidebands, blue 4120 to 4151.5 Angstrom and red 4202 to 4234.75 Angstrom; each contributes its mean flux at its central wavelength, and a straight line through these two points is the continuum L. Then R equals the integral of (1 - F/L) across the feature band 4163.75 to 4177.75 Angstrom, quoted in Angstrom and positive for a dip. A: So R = 0.1 Angstrom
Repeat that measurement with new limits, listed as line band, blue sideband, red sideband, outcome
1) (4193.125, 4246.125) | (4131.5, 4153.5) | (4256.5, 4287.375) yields -3.34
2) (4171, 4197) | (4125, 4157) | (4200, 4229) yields 0.86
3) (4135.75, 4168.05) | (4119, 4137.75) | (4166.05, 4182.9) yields -0.87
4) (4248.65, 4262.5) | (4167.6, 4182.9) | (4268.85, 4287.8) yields -1.15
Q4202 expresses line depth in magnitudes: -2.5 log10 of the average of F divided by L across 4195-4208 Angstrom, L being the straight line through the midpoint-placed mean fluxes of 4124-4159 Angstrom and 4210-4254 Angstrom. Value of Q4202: 0.05 mag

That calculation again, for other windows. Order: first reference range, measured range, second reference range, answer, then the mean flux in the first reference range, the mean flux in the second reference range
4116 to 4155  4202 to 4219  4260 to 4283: -0.07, 4.58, 4.59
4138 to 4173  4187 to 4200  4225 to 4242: 0.02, 4.72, 4.78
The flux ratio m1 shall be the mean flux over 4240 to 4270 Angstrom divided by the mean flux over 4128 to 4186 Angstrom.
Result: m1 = 1.0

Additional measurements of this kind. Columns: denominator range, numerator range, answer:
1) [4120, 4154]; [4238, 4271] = 1.08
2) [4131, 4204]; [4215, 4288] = 1.03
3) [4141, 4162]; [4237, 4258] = 1.08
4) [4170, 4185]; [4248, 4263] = 1.07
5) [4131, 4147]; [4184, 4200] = 1.00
